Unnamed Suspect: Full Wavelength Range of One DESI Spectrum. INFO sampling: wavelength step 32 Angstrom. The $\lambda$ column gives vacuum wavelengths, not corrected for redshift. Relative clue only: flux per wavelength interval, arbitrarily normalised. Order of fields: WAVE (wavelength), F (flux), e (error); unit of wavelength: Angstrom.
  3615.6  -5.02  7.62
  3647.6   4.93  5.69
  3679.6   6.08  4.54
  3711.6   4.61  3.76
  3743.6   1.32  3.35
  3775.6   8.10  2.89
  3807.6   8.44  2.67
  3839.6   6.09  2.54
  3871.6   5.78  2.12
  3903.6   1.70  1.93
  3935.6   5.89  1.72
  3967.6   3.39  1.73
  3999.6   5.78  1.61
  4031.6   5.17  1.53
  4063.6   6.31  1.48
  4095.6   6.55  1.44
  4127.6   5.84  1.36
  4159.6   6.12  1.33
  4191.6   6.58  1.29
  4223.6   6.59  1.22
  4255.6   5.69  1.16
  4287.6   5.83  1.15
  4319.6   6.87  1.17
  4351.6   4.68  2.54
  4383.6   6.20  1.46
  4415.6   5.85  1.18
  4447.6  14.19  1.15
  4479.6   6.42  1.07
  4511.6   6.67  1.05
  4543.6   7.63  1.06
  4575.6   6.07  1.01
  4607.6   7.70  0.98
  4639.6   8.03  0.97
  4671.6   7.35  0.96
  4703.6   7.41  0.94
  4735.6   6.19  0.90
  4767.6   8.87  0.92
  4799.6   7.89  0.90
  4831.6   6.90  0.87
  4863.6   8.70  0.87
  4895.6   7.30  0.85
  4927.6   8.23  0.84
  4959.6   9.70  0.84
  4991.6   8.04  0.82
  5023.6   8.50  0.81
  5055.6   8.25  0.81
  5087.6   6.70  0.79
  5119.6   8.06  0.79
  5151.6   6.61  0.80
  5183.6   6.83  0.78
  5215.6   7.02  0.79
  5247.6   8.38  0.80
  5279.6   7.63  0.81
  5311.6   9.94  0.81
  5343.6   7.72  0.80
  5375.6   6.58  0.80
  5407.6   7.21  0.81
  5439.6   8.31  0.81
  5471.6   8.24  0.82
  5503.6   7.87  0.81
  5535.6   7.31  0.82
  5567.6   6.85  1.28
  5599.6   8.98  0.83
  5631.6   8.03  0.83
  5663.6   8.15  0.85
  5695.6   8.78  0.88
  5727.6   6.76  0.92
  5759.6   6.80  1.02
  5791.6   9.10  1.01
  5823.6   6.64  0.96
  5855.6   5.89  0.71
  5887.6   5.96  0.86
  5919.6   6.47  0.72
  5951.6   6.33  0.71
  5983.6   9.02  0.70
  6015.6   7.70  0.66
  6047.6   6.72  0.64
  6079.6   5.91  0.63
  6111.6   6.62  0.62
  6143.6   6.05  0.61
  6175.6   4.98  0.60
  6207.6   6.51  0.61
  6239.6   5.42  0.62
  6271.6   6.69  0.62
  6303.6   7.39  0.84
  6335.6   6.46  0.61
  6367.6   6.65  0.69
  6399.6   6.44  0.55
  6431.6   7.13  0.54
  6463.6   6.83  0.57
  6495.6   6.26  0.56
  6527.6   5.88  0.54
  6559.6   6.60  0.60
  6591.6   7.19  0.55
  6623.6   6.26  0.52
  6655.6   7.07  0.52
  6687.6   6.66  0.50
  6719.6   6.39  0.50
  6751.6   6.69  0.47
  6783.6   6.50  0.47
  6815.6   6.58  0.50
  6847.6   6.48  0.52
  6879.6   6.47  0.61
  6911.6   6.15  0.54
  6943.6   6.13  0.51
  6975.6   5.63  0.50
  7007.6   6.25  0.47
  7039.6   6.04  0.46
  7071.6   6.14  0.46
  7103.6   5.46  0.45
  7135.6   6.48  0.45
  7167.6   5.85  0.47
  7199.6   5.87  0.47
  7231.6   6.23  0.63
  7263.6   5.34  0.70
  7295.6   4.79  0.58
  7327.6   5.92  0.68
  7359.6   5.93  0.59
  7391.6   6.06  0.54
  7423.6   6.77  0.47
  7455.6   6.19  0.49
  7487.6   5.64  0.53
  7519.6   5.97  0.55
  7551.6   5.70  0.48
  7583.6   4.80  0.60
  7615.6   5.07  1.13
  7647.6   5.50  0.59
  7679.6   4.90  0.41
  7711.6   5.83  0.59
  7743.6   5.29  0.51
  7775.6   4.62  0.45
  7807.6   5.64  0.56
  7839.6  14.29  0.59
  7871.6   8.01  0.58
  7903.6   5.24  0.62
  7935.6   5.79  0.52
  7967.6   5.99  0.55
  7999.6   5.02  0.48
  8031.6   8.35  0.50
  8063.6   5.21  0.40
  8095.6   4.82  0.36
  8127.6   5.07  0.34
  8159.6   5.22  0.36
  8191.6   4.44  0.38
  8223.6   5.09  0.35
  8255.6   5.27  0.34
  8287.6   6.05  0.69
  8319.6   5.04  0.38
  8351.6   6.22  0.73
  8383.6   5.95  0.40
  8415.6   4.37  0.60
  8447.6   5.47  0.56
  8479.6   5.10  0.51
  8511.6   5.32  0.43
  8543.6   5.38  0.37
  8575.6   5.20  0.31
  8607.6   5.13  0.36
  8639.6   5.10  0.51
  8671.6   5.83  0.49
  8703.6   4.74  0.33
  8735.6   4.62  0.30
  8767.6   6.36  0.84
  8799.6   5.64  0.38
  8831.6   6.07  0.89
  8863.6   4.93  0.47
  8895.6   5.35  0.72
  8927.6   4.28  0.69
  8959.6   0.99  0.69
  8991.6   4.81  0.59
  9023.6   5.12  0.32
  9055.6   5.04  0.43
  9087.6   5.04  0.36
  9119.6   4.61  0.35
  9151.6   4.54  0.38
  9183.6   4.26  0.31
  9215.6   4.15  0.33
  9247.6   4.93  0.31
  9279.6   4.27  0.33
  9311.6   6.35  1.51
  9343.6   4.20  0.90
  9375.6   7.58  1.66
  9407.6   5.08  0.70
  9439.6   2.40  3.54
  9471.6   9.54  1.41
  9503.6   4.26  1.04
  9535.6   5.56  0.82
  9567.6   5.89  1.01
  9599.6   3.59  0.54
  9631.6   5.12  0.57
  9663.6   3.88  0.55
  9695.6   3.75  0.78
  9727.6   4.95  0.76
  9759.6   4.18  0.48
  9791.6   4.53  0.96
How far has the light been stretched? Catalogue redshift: 0.194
